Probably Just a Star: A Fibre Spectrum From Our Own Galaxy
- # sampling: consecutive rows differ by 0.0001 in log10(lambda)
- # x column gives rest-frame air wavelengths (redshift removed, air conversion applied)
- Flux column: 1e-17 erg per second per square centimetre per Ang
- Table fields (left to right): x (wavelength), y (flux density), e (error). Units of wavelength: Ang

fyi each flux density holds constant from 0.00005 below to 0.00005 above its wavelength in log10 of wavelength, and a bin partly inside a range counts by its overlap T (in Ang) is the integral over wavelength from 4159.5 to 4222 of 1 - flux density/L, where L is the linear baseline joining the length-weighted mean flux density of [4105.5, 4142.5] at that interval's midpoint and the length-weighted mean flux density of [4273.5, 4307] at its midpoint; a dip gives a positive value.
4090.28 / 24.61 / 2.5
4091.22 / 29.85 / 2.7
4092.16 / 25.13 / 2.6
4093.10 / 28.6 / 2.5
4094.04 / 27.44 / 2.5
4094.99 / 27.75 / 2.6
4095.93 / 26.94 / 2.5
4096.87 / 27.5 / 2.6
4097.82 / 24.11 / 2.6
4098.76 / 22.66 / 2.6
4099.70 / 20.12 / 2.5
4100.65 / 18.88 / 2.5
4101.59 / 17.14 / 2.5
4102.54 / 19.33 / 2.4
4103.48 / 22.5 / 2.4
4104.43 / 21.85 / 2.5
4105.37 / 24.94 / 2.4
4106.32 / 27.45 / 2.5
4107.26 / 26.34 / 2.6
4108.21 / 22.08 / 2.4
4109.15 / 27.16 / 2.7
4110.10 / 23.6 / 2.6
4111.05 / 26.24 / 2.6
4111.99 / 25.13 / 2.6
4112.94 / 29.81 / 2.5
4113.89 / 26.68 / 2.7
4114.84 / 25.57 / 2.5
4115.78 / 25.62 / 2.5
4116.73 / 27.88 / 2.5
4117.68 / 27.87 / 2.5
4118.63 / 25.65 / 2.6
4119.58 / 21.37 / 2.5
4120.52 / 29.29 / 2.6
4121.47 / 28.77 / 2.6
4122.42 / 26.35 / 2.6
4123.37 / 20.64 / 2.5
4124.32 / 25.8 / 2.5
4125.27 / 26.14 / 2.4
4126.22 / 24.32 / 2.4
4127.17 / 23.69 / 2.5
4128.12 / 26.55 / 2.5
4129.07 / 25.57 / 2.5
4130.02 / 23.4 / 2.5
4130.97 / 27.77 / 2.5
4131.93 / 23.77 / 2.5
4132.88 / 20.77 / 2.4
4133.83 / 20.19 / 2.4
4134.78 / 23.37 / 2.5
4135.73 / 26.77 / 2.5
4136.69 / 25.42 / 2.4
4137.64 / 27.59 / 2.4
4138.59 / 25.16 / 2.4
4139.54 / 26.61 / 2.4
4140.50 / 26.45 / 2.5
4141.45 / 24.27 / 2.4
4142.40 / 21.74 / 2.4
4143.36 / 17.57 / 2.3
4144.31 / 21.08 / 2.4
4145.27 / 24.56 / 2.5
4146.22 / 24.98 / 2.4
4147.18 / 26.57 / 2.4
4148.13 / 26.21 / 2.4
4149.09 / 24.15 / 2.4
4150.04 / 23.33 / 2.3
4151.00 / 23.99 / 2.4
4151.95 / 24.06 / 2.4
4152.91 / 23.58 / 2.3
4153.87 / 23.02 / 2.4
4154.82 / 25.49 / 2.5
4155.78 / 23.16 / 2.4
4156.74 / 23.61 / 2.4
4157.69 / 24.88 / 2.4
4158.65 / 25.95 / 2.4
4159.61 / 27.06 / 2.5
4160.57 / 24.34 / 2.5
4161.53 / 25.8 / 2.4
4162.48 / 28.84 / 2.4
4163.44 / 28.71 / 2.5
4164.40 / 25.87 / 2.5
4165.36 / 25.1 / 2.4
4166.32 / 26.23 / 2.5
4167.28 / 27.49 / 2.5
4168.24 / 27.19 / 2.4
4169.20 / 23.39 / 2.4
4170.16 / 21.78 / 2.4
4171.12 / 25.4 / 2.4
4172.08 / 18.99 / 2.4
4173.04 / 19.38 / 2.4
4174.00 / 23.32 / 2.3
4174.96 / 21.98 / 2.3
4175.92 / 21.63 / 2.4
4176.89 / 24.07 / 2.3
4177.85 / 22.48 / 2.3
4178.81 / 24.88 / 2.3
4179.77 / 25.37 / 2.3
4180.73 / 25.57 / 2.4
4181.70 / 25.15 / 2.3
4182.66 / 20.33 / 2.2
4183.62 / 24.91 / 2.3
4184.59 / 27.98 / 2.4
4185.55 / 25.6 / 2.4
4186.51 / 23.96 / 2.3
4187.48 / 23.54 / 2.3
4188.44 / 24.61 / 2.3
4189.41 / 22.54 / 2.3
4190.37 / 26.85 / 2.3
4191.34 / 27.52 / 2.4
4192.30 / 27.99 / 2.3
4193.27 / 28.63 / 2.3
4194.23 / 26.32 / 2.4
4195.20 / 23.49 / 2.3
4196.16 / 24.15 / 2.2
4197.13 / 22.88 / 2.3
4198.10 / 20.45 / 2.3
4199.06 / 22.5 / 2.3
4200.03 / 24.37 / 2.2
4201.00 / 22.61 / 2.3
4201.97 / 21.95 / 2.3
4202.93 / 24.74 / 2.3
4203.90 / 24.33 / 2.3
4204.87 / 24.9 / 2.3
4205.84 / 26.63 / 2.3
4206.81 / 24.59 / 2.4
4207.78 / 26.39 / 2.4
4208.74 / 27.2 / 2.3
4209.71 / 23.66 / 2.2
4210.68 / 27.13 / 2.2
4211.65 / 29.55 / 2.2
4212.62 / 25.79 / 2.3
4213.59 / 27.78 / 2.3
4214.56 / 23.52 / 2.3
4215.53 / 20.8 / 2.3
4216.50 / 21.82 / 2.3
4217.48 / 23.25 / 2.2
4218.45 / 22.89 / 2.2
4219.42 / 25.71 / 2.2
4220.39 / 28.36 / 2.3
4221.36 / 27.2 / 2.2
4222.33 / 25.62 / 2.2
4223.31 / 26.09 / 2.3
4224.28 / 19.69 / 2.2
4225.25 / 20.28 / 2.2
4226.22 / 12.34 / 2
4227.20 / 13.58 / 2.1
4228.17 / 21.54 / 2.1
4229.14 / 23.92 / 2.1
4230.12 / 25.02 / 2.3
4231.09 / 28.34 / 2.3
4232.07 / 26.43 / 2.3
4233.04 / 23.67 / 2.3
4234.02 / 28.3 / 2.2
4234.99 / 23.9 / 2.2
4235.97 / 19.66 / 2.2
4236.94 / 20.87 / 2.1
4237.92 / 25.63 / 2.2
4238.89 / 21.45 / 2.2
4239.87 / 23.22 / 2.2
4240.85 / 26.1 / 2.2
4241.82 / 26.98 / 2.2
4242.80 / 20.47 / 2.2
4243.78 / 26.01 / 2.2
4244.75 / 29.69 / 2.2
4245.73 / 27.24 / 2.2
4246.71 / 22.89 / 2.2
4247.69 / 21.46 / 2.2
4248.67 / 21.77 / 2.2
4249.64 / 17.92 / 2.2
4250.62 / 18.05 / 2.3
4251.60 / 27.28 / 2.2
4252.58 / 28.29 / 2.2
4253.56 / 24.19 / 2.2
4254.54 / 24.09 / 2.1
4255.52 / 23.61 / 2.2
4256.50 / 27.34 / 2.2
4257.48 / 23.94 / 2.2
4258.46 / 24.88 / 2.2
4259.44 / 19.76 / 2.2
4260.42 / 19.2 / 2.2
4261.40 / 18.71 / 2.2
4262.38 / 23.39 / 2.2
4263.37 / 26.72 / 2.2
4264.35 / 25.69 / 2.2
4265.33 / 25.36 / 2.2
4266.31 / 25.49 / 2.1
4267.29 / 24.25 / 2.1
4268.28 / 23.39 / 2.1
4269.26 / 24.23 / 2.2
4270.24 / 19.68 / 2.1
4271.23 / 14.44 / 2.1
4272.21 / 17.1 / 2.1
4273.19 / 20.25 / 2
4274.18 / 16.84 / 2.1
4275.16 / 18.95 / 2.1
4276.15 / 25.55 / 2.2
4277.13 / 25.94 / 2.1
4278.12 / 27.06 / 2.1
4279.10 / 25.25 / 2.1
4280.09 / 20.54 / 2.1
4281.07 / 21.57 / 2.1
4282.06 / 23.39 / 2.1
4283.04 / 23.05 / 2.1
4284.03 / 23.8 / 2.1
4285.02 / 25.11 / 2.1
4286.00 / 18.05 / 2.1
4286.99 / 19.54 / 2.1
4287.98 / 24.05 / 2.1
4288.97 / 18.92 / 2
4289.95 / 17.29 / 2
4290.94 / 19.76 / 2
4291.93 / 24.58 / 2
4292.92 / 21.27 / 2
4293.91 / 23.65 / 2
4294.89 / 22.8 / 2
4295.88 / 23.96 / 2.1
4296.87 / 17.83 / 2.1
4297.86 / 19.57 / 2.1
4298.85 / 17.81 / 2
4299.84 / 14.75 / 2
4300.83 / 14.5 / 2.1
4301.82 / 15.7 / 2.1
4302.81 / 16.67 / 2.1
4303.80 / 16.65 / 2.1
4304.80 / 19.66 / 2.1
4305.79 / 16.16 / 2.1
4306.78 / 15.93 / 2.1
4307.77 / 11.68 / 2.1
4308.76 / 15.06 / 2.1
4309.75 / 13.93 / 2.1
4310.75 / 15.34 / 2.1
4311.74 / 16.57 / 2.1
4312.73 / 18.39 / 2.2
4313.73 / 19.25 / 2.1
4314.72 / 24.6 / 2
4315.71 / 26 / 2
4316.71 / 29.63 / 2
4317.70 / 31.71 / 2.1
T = -3.6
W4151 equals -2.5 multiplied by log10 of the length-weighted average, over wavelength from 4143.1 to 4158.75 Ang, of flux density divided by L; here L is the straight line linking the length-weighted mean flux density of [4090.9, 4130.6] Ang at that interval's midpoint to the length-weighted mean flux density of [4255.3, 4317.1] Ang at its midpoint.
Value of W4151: 0.008 mag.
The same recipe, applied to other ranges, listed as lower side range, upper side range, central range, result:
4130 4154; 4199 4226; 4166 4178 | 0.045 mag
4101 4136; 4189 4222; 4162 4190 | 0.023 mag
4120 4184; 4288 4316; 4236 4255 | -0.146 mag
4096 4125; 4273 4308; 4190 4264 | -0.104 mag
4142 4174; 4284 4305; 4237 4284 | -0.112 mag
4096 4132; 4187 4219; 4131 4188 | 0.017 mag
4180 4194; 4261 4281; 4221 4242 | 0.033 mag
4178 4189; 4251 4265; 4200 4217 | -0.020 mag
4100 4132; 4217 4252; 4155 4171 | -0.057 mag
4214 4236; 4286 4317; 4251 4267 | -0.137 mag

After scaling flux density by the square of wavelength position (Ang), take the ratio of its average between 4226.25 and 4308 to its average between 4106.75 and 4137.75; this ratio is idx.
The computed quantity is 0.9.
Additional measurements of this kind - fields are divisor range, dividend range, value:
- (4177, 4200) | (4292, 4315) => 0.77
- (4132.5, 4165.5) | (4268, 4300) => 0.92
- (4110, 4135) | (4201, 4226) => 1.02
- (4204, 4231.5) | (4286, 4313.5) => 0.79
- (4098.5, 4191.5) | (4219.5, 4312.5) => 0.94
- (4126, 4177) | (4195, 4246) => 1.02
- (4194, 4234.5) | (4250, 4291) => 0.96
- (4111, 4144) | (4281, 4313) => 0.82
